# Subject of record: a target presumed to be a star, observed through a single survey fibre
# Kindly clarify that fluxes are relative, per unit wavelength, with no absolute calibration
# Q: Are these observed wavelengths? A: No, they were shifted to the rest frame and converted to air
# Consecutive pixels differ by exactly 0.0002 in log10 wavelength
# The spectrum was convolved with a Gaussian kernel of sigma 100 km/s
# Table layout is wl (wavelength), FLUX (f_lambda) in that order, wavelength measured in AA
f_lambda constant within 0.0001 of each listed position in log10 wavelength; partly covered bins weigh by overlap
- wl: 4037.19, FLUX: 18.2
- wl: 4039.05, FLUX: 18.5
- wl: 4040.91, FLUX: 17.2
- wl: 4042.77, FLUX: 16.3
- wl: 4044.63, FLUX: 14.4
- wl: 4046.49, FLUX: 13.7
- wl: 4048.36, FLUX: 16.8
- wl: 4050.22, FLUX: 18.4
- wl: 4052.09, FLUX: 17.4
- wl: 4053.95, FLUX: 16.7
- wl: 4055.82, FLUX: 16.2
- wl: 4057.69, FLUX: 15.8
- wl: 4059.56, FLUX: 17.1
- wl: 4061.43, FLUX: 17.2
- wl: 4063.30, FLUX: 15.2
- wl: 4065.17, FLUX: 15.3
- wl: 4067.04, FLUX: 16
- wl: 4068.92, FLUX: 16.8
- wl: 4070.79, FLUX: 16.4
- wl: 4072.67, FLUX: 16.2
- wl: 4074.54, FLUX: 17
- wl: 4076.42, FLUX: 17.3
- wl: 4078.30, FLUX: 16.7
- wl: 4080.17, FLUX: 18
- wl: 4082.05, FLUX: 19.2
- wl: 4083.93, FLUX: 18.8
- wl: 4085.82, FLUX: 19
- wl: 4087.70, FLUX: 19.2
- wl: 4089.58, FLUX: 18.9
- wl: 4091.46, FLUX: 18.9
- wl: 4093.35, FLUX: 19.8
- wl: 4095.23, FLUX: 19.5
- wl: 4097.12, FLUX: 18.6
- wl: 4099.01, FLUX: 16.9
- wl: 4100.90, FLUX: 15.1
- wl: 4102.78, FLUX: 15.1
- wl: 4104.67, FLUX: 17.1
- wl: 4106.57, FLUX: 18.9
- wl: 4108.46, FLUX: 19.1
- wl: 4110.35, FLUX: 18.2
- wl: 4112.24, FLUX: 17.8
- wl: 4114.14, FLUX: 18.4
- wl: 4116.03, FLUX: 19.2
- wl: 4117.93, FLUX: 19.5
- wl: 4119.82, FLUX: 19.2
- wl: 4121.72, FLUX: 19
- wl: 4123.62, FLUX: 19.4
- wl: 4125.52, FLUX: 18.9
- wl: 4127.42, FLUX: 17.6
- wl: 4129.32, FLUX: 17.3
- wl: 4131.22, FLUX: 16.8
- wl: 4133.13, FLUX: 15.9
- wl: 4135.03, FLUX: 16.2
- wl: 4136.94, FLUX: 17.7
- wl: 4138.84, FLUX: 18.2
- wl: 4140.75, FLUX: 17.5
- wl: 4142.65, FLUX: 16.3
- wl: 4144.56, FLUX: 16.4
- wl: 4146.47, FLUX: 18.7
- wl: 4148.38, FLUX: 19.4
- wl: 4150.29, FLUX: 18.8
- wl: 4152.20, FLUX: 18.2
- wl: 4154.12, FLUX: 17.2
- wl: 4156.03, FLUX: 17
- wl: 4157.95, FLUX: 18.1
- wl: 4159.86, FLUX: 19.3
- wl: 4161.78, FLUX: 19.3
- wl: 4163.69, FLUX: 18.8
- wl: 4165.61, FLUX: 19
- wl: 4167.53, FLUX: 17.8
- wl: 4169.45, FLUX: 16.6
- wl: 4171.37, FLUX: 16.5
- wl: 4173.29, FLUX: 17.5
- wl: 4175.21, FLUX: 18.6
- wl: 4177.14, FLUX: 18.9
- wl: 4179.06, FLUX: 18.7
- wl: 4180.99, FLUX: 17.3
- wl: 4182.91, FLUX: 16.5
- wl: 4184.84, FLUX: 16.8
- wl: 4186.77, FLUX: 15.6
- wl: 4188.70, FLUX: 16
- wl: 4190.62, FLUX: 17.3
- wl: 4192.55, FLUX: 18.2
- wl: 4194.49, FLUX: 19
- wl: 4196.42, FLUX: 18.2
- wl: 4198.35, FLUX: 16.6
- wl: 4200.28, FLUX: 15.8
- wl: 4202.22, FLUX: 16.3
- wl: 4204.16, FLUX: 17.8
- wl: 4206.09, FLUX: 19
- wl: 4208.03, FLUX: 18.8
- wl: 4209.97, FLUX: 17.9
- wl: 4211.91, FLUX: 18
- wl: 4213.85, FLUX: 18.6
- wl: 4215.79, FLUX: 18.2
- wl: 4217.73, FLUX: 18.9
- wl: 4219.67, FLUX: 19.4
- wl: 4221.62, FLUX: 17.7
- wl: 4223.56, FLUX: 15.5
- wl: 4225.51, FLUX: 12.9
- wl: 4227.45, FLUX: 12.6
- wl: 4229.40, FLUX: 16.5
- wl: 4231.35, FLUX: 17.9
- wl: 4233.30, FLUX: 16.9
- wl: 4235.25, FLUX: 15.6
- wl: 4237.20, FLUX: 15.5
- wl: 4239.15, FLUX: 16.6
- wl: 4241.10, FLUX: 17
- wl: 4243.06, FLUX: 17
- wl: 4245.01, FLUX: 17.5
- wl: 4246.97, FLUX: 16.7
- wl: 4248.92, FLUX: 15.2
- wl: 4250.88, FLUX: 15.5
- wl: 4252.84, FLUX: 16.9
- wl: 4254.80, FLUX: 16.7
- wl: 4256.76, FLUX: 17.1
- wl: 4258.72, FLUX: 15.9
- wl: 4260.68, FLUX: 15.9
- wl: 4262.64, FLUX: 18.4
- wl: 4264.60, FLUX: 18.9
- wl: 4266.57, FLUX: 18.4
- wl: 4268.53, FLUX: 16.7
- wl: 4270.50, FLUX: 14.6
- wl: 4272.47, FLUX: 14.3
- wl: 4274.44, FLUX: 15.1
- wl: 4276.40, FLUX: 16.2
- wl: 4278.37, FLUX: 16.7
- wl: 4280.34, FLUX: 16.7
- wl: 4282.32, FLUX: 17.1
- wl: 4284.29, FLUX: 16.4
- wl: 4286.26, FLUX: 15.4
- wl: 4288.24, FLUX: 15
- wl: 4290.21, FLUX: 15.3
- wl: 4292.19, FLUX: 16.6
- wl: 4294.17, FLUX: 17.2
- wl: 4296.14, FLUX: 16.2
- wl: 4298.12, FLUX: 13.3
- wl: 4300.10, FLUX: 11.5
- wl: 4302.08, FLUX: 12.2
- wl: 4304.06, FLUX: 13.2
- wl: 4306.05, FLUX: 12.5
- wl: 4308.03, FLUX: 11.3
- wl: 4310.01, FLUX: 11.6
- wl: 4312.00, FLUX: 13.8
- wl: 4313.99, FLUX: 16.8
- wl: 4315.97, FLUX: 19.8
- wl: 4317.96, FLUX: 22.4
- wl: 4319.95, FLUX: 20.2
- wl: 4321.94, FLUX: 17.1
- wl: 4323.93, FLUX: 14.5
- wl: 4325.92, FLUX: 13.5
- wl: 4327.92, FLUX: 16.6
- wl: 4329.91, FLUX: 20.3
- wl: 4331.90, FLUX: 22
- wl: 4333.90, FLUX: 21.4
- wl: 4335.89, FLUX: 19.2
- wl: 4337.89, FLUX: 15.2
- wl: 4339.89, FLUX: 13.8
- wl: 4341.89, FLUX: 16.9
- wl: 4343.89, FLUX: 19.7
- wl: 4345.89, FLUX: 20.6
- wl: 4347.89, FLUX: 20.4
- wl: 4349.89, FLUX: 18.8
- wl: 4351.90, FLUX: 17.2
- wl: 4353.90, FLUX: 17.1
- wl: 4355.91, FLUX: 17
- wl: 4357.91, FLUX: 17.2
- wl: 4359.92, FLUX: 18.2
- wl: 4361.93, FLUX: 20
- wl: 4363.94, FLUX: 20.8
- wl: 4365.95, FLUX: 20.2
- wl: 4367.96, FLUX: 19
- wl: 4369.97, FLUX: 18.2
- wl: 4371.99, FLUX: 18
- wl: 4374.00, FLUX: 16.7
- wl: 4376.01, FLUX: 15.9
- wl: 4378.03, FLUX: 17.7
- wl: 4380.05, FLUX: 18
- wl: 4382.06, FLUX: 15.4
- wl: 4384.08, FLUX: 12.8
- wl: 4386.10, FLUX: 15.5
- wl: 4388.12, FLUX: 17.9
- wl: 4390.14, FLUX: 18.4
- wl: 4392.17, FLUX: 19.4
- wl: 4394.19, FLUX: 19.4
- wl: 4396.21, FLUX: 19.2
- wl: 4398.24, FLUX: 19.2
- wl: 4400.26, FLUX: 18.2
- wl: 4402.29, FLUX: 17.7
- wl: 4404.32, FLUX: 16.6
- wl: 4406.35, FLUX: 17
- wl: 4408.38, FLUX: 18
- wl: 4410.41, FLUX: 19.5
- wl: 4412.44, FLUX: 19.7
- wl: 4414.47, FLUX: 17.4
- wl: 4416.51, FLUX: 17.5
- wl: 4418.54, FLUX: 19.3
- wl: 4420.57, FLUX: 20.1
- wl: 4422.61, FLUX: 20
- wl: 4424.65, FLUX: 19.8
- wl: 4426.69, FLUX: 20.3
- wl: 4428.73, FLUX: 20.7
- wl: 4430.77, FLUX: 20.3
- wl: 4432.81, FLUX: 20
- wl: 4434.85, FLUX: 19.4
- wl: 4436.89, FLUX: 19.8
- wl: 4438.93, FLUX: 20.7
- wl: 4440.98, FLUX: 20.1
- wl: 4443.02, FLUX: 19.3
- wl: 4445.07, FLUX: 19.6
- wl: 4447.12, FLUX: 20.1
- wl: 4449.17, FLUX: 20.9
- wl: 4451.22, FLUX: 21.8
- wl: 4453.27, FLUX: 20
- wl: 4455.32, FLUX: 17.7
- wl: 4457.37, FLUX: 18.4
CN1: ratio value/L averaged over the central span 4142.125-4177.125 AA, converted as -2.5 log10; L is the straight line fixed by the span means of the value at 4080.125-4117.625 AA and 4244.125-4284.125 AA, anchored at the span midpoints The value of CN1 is -0.02 mag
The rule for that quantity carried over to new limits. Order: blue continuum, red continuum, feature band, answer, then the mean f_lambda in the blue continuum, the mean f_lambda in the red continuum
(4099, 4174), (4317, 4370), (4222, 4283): 0.120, 17.9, 18.4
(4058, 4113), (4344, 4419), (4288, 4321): 0.178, 17.5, 18.1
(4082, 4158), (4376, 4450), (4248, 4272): 0.108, 18.1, 18.7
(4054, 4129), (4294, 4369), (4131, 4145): 0.045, 17.7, 17.1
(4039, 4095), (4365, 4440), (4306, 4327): 0.141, 17.2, 18.5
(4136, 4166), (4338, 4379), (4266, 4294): 0.132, 18.1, 18.1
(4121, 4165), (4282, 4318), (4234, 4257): -0.032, 17.9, 14.9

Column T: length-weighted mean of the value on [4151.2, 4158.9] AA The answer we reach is 17.6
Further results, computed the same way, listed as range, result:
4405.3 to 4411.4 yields 18.1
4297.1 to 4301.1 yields 12.4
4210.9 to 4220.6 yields 18.6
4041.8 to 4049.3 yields 15.3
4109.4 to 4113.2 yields 18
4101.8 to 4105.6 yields 16.1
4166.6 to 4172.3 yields 17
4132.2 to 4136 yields 16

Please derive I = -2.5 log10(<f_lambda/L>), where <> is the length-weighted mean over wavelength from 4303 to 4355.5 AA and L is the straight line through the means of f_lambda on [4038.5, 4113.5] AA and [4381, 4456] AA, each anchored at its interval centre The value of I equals 0.08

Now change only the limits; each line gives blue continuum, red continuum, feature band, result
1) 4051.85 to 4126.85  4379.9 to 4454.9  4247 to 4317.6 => 0.18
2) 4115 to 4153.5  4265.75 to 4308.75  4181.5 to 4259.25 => -0.04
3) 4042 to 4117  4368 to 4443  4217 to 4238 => 0.10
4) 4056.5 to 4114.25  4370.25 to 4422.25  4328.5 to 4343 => -0.04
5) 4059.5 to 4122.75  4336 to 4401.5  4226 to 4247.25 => 0.10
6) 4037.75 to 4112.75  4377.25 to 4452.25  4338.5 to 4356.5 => 0.04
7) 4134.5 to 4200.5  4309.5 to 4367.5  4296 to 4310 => 0.39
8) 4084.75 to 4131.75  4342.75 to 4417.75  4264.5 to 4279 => 0.13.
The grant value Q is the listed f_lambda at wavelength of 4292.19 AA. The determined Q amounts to 16.6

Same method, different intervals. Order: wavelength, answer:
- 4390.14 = 18.4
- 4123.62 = 19.4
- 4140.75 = 17.5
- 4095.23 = 19.5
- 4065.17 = 15.3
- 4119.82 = 19.2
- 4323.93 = 14.5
